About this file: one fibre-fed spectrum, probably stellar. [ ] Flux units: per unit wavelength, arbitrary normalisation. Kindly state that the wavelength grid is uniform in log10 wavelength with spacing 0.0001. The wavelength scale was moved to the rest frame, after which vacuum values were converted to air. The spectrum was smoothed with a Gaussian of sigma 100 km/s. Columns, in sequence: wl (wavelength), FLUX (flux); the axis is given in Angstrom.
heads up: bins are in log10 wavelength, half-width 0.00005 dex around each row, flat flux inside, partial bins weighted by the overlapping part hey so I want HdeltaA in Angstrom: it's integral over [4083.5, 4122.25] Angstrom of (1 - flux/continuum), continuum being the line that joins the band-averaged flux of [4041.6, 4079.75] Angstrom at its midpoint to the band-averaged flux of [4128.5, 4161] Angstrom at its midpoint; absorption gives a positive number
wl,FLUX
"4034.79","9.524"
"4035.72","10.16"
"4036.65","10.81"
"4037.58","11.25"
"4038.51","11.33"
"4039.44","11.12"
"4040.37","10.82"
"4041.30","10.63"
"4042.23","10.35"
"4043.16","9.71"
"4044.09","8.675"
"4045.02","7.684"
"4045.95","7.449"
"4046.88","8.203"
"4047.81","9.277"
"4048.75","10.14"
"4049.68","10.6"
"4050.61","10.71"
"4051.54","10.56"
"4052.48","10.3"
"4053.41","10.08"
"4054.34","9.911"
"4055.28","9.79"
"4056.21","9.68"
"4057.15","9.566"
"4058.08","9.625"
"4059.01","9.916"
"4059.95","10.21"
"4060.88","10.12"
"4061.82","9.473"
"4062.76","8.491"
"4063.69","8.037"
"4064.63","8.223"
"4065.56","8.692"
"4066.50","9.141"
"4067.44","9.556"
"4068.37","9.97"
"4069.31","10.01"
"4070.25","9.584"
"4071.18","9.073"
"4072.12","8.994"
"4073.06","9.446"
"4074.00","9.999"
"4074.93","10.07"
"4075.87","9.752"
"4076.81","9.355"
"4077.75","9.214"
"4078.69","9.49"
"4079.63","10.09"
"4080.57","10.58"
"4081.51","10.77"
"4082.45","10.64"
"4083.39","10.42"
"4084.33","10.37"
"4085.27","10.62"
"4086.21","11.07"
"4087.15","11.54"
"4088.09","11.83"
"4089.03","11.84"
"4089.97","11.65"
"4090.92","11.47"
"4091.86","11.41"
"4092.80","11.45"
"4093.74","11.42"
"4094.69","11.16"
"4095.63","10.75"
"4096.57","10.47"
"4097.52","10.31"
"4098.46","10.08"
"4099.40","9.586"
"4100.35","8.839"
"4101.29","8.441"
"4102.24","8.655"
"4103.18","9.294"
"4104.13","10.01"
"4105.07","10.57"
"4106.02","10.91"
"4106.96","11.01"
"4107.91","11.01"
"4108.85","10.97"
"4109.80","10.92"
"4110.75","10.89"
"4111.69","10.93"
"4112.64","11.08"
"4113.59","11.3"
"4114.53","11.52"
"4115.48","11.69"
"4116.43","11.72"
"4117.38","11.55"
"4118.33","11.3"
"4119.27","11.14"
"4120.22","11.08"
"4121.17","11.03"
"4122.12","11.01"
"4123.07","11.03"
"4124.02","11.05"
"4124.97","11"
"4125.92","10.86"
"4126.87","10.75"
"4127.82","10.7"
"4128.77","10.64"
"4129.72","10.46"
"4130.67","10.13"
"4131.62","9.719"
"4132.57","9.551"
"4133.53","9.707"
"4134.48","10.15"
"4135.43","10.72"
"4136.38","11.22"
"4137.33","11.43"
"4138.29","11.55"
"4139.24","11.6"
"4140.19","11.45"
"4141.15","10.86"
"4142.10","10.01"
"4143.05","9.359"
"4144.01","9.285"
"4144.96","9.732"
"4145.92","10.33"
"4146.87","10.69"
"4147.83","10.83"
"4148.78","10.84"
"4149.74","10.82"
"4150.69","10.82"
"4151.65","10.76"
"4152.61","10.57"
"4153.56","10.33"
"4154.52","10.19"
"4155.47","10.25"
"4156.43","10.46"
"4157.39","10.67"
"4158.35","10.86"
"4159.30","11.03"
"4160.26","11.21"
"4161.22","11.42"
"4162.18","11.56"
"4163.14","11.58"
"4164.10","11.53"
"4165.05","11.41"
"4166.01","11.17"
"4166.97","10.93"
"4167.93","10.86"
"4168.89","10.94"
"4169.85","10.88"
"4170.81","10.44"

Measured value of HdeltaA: -3.10 Angstrom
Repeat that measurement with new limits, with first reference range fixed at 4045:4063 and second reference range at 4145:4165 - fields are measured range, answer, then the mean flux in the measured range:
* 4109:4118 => -0.8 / 11.3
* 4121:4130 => -0.3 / 10.9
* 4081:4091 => -1.1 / 11.1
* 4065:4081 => 0.5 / 9.58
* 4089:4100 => -0.9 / 10.9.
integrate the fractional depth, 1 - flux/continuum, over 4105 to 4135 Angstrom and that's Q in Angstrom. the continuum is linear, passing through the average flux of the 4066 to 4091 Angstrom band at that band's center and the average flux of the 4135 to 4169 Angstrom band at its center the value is -0.87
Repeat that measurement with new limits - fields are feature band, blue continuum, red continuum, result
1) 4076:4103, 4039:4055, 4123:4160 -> -0.9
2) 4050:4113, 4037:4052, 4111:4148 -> 0.9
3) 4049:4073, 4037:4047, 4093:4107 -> 0.7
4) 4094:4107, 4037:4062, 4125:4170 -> 0.4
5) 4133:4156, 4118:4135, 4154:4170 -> 0.5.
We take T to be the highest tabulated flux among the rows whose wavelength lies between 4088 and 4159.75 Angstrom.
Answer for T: 11.84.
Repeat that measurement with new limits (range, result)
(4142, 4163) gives 11.56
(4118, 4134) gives 11.3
